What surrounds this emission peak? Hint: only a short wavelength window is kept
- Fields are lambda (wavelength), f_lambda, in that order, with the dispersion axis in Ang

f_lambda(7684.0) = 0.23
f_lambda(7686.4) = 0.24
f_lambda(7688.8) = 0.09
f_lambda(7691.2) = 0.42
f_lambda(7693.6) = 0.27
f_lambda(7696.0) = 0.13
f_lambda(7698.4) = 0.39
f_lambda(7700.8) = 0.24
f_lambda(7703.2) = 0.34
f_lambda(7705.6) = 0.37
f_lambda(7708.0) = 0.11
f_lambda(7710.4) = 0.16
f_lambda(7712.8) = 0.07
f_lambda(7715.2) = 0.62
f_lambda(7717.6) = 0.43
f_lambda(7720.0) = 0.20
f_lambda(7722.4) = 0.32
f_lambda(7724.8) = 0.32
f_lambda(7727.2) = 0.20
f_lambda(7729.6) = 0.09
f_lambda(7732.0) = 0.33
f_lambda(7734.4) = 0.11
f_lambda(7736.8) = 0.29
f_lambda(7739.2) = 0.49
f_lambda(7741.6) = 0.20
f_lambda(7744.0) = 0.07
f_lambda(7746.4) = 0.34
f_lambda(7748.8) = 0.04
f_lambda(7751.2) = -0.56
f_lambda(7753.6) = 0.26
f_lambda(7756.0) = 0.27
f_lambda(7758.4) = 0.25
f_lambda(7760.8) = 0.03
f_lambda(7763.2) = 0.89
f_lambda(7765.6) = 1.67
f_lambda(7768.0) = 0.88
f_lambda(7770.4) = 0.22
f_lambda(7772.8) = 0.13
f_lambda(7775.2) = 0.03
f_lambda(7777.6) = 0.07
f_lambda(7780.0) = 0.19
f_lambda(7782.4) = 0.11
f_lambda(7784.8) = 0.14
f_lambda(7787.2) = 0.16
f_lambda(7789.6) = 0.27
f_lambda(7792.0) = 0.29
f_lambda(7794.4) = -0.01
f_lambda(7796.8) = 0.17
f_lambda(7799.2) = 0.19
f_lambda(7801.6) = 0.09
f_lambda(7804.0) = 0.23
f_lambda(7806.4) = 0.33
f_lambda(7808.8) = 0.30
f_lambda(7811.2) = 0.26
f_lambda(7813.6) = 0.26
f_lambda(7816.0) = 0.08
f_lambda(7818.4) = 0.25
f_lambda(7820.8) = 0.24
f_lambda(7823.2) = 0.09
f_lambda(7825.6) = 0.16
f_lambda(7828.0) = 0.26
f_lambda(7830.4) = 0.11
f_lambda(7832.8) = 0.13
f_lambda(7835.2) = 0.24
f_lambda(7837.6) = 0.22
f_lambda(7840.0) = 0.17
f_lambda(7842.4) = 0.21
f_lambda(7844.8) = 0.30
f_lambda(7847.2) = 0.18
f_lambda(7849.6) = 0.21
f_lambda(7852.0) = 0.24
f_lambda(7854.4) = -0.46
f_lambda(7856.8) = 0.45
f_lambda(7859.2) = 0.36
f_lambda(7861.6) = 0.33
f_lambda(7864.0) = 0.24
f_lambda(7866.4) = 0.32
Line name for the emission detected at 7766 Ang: Hgamma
